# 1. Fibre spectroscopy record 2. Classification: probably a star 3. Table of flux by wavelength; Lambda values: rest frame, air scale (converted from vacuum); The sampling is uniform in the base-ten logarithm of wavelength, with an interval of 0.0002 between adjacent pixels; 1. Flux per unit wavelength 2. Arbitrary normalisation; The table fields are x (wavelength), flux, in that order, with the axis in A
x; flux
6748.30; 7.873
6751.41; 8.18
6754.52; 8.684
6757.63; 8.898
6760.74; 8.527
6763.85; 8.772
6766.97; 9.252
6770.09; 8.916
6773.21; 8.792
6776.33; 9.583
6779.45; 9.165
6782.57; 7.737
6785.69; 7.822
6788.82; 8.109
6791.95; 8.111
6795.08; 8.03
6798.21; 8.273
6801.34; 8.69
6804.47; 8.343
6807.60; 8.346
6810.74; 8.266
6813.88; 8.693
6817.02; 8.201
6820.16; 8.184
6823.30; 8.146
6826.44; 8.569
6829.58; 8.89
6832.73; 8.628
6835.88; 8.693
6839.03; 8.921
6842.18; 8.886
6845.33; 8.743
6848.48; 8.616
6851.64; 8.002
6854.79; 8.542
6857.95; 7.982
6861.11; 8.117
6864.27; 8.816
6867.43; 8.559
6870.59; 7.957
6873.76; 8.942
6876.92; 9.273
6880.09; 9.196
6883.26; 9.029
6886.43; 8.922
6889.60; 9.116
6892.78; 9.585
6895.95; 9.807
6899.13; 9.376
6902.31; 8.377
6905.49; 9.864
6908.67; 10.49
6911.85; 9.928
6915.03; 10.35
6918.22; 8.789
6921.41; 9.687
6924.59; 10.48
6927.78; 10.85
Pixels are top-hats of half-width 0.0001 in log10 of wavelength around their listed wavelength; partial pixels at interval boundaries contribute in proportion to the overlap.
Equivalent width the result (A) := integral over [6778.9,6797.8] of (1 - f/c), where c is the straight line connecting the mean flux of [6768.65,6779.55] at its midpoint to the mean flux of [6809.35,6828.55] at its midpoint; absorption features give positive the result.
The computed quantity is 1.6 A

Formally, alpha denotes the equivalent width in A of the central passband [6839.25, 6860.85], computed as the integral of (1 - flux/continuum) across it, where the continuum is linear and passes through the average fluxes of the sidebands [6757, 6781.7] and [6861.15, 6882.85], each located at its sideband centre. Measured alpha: 0.8 A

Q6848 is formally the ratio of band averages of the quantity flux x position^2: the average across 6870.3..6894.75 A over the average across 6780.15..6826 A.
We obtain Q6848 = 1.13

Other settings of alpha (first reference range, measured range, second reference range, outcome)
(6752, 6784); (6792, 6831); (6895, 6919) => 3.0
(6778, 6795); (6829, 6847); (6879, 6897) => -0.1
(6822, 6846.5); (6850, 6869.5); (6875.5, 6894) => 1.3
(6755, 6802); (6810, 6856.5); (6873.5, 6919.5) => 2.2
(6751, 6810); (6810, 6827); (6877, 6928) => 1.0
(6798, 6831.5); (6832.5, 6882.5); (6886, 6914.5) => 2.0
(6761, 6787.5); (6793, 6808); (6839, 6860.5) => 0.6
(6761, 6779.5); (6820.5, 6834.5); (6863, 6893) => 0.7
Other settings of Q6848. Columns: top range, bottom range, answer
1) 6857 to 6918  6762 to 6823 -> 1.11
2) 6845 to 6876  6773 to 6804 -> 1.02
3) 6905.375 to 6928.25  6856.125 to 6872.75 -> 1.23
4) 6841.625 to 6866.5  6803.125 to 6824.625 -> 1.03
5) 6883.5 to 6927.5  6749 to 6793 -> 1.16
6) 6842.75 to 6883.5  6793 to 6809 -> 1.05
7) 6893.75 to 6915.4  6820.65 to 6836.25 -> 1.16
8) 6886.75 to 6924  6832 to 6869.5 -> 1.14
